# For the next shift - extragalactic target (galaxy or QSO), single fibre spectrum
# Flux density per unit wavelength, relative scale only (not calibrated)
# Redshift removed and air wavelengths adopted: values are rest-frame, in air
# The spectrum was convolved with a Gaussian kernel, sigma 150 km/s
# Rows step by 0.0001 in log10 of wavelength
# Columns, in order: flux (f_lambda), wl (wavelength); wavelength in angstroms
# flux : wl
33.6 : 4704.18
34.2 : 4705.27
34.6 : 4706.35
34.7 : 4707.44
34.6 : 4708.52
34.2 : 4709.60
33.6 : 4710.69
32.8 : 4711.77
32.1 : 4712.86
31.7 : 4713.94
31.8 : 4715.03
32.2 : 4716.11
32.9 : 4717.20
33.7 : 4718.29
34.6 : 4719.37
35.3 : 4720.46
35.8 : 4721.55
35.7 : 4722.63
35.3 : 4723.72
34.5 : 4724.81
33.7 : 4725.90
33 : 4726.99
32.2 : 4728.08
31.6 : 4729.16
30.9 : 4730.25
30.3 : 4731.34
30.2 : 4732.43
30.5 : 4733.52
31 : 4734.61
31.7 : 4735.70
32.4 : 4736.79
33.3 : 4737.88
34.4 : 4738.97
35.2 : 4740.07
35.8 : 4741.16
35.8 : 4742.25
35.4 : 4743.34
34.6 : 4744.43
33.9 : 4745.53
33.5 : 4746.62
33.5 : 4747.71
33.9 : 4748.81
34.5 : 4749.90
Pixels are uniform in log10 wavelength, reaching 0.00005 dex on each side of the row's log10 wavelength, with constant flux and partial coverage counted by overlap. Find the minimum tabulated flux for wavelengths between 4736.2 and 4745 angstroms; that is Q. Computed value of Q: 32.4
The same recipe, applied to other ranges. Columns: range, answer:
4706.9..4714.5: 31.7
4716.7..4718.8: 32.9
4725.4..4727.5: 33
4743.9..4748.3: 33.5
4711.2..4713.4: 32.1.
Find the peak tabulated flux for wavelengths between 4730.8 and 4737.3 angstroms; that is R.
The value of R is 32.4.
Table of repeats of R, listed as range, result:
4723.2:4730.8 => 35.3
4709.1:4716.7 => 34.2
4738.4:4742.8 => 35.8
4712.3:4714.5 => 32.1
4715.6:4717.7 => 32.9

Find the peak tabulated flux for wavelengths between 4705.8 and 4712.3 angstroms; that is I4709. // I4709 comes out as 34.7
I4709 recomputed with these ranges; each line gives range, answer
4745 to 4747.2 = 33.9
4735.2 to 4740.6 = 35.2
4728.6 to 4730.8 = 31.6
